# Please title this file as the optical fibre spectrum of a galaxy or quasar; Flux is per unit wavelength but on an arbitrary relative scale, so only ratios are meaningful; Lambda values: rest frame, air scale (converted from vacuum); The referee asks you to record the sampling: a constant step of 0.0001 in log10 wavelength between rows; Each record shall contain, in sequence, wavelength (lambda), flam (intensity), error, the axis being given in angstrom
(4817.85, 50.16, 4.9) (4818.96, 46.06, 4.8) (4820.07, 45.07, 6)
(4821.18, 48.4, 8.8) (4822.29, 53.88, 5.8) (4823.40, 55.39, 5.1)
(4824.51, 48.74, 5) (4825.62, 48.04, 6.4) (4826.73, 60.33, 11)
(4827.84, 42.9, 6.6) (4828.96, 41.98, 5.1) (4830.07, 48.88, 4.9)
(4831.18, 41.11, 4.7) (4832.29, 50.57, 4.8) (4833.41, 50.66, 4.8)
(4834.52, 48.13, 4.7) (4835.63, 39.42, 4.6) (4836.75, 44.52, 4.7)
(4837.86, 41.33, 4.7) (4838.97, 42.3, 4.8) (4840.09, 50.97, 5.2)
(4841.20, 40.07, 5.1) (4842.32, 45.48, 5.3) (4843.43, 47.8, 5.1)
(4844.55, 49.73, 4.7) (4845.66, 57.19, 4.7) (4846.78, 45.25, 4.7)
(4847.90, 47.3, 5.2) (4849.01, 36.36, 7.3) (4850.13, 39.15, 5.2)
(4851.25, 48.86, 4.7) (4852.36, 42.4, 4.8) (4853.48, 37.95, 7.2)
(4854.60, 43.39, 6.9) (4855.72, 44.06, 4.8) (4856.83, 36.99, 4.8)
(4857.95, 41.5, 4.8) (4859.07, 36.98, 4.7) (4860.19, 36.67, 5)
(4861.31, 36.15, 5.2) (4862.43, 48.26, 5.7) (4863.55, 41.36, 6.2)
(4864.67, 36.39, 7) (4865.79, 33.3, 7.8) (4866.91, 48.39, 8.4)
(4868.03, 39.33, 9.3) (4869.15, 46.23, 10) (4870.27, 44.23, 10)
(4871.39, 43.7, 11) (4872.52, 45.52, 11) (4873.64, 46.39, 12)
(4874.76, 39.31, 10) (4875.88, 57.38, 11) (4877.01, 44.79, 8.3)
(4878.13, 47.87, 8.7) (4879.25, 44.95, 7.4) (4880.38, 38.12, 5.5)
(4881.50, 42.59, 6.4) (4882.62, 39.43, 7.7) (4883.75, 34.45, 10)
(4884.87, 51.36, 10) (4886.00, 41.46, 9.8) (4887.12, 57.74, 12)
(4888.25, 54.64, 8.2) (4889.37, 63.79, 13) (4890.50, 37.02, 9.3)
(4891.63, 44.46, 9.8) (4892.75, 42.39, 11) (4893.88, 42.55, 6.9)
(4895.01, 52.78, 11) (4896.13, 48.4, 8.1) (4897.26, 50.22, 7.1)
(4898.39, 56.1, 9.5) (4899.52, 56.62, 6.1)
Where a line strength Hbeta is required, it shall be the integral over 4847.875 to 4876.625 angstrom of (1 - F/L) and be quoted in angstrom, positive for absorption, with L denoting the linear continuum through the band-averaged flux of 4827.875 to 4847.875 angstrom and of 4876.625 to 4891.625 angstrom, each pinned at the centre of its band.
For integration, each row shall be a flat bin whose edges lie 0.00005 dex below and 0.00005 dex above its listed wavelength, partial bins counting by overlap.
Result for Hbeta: 2.4 angstrom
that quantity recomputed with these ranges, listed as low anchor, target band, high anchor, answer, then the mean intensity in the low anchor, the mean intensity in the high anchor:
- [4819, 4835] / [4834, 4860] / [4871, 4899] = 2.4 angstrom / 48.8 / 46.7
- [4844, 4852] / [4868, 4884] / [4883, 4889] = 1.2 angstrom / 46.2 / 48.2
